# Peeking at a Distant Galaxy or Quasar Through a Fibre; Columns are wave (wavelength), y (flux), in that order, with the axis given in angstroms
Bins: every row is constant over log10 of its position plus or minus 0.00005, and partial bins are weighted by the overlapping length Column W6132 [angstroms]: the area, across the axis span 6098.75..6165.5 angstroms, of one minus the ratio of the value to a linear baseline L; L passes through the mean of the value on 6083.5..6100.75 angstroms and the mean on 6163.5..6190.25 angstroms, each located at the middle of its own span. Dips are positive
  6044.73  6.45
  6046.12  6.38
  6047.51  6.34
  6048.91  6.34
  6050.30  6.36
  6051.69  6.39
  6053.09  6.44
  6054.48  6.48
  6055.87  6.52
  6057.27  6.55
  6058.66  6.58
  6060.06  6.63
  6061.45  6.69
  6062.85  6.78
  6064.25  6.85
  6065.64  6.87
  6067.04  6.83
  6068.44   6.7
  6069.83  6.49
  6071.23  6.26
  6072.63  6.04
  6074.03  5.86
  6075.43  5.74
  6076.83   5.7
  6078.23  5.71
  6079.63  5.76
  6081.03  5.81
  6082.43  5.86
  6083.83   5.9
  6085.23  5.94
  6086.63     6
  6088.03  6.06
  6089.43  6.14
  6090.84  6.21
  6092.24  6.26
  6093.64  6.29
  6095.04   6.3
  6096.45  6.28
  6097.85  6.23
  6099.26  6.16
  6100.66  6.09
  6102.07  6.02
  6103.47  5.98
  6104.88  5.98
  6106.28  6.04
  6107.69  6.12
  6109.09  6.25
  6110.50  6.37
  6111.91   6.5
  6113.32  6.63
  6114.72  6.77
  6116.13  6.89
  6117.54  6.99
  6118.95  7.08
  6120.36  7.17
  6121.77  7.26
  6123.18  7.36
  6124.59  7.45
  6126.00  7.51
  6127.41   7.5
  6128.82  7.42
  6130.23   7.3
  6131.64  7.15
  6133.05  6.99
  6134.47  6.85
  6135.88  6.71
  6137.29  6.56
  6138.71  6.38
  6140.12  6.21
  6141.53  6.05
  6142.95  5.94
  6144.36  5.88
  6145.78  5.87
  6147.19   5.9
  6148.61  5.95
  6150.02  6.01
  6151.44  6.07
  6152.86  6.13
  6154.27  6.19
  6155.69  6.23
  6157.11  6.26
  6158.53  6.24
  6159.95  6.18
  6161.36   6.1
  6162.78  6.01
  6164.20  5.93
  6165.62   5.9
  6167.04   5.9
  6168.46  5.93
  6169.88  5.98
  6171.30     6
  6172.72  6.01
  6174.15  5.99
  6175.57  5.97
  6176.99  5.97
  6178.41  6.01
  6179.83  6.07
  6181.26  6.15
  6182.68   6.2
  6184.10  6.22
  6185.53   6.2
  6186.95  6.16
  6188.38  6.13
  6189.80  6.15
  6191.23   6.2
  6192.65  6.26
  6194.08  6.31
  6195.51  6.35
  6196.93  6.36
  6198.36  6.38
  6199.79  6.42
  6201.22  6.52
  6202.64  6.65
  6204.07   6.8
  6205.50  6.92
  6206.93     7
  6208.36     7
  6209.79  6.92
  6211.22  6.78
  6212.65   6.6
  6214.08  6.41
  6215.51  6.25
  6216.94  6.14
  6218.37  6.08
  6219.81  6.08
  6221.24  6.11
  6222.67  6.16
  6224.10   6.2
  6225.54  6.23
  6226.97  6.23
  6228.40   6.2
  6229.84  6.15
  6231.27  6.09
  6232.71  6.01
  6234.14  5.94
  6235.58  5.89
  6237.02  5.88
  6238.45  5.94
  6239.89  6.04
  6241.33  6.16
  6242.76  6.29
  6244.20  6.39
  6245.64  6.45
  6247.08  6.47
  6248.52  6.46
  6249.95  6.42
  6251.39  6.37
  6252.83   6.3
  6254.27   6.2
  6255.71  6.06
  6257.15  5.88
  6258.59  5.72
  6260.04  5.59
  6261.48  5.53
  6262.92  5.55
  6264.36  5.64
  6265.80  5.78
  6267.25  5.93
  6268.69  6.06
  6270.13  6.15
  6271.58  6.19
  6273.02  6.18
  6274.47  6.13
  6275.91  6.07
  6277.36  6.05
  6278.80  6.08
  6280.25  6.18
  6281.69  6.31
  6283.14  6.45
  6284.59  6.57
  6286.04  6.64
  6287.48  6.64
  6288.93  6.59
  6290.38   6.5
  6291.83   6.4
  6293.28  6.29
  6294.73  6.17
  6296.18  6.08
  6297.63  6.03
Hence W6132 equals -4.1 angstroms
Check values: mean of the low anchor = 6.15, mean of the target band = 6.48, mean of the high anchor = 6.05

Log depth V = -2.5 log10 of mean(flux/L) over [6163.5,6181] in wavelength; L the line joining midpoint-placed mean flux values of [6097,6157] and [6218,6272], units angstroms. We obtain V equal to 0.07 mag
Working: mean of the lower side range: 6.52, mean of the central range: 5.97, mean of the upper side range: 6.07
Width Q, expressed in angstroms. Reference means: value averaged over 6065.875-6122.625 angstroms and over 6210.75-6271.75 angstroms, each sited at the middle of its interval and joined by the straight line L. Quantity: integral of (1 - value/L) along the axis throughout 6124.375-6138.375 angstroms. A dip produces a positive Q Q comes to -2.0 angstroms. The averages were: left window 6.27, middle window 7.11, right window 6.11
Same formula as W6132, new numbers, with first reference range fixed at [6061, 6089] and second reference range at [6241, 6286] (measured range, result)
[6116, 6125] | -1.5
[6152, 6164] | 0.0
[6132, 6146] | -0.5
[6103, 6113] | 0.0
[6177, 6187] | 0.0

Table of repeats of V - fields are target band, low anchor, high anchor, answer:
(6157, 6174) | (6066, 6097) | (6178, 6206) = 0.04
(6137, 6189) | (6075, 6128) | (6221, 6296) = 0.04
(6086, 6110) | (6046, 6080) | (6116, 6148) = 0.08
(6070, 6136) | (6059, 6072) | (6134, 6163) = 0.00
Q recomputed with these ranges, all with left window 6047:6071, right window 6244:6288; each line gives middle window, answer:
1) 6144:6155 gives 0.7 angstroms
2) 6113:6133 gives -2.3 angstroms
